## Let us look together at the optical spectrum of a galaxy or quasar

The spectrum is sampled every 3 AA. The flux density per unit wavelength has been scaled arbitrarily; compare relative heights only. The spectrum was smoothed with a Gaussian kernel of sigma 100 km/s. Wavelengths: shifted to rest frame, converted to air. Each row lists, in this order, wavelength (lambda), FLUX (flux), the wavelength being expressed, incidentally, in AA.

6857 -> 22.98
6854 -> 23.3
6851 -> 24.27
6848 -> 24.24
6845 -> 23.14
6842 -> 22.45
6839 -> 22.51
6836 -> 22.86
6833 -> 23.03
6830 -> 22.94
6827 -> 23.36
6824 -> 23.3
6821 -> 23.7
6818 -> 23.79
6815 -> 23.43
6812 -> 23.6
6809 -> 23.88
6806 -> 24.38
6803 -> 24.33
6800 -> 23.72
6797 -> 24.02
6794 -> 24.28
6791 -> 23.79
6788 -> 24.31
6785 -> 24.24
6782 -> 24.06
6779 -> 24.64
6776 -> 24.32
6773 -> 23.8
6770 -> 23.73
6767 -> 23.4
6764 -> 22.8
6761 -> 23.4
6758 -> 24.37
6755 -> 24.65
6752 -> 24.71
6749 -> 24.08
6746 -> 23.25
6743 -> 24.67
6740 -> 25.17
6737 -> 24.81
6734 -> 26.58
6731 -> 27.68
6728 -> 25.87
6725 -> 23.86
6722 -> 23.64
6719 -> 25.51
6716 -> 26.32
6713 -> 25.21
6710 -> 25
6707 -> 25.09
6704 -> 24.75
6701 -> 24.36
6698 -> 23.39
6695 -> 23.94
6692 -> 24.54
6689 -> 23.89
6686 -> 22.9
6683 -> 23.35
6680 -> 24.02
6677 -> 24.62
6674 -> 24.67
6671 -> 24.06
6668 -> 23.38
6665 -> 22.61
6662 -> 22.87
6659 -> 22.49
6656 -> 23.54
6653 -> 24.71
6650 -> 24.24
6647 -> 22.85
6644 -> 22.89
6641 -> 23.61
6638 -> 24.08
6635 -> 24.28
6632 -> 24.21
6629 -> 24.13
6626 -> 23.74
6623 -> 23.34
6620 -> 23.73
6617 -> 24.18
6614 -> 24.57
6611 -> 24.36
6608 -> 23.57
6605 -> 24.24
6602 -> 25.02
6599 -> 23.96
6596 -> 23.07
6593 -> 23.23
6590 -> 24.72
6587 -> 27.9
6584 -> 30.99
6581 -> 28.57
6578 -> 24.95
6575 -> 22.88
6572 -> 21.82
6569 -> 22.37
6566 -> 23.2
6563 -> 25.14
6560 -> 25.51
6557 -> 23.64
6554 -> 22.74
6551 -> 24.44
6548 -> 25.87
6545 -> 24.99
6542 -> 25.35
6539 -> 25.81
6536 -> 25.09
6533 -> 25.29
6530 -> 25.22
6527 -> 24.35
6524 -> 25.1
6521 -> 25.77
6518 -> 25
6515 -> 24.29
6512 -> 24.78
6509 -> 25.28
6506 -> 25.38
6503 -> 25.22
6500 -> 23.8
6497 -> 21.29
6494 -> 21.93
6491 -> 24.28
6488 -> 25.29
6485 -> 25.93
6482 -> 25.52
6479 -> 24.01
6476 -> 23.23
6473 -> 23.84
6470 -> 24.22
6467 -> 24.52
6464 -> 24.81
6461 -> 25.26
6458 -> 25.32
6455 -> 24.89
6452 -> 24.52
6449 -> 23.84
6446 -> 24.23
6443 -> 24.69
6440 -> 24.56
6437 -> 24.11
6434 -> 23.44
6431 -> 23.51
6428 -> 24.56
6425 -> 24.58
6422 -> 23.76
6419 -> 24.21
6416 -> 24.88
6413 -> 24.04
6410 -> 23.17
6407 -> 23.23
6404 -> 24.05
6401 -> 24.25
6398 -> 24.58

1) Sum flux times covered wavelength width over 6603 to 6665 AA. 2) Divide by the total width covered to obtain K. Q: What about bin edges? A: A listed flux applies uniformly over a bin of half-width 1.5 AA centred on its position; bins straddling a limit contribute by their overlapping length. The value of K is 23.8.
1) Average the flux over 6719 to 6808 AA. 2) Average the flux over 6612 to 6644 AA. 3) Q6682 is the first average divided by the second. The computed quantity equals 1.02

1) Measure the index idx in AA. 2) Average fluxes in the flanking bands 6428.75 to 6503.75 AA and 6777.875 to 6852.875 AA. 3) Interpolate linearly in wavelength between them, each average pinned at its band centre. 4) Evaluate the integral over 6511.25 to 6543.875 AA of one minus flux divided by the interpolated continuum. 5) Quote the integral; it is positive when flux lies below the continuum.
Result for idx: -1.3 AA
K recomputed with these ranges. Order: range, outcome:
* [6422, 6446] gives 24.2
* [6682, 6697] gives 23.7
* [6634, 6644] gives 23.8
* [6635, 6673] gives 23.5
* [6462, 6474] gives 24.4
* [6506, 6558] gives 24.9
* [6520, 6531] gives 25.1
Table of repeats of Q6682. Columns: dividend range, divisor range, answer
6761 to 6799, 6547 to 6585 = 0.97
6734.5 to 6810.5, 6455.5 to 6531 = 0.98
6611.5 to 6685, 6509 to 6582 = 0.96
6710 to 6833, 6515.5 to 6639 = 0.99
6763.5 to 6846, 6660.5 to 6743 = 0.96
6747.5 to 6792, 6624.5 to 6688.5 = 1.01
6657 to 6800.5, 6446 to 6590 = 0.98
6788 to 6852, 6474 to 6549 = 0.95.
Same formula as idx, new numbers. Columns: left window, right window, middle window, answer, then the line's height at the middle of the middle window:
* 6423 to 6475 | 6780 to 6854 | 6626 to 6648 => 0.2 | 24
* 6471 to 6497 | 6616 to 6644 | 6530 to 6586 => -2.3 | 24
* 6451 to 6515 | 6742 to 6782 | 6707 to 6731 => -1.2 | 24.1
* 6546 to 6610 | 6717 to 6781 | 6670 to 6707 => 0.7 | 24.6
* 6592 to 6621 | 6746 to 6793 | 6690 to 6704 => -0.1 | 24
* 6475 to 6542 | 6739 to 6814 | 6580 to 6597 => -1.4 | 24.5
